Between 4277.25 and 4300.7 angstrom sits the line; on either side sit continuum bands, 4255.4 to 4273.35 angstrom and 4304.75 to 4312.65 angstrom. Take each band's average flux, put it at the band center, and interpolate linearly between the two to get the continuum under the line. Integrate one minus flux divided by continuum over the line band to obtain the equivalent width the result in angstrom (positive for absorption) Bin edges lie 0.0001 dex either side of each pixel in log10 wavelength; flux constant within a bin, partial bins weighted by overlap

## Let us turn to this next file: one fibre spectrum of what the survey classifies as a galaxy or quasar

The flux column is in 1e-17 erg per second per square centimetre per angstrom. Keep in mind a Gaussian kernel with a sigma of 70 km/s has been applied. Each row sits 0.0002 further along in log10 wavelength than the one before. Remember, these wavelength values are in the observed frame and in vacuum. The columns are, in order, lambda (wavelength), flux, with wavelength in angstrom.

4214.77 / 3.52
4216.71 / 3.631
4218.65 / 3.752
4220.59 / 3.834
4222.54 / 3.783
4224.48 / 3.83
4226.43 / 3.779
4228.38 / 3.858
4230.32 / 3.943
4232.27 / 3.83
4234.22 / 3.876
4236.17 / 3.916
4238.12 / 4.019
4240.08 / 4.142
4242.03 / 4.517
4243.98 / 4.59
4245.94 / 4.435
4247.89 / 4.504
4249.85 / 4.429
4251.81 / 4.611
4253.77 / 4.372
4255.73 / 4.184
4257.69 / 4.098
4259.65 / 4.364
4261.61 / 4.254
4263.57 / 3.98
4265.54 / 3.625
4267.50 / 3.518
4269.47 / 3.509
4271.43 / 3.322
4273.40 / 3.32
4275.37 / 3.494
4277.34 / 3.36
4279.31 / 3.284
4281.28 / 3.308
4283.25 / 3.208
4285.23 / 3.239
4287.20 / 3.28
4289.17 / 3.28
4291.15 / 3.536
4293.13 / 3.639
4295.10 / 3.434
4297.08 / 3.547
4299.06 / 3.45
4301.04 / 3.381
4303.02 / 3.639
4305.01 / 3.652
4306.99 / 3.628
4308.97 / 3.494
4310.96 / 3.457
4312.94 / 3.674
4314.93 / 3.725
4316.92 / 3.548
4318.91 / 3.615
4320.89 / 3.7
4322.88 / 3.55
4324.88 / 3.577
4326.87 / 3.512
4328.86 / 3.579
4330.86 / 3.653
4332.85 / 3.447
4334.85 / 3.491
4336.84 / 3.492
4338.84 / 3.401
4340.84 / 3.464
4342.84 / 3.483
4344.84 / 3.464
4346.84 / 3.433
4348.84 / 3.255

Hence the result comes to 1.9 angstrom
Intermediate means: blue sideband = 3.83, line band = 3.38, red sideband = 3.56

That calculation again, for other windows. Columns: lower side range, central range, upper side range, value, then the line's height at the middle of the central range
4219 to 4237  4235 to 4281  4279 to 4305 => -4.18 angstrom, 3.64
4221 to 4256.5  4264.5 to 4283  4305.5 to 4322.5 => 2.30 angstrom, 3.89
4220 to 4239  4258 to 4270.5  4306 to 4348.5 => -0.45 angstrom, 3.75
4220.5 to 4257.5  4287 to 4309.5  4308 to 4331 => 1.36 angstrom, 3.73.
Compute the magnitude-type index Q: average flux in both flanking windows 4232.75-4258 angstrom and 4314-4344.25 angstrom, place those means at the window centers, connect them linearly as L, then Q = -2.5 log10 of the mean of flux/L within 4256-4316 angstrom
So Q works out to 0.10 mag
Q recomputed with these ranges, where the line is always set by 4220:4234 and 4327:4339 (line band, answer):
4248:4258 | -0.16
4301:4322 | -0.01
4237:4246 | -0.14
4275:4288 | 0.12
